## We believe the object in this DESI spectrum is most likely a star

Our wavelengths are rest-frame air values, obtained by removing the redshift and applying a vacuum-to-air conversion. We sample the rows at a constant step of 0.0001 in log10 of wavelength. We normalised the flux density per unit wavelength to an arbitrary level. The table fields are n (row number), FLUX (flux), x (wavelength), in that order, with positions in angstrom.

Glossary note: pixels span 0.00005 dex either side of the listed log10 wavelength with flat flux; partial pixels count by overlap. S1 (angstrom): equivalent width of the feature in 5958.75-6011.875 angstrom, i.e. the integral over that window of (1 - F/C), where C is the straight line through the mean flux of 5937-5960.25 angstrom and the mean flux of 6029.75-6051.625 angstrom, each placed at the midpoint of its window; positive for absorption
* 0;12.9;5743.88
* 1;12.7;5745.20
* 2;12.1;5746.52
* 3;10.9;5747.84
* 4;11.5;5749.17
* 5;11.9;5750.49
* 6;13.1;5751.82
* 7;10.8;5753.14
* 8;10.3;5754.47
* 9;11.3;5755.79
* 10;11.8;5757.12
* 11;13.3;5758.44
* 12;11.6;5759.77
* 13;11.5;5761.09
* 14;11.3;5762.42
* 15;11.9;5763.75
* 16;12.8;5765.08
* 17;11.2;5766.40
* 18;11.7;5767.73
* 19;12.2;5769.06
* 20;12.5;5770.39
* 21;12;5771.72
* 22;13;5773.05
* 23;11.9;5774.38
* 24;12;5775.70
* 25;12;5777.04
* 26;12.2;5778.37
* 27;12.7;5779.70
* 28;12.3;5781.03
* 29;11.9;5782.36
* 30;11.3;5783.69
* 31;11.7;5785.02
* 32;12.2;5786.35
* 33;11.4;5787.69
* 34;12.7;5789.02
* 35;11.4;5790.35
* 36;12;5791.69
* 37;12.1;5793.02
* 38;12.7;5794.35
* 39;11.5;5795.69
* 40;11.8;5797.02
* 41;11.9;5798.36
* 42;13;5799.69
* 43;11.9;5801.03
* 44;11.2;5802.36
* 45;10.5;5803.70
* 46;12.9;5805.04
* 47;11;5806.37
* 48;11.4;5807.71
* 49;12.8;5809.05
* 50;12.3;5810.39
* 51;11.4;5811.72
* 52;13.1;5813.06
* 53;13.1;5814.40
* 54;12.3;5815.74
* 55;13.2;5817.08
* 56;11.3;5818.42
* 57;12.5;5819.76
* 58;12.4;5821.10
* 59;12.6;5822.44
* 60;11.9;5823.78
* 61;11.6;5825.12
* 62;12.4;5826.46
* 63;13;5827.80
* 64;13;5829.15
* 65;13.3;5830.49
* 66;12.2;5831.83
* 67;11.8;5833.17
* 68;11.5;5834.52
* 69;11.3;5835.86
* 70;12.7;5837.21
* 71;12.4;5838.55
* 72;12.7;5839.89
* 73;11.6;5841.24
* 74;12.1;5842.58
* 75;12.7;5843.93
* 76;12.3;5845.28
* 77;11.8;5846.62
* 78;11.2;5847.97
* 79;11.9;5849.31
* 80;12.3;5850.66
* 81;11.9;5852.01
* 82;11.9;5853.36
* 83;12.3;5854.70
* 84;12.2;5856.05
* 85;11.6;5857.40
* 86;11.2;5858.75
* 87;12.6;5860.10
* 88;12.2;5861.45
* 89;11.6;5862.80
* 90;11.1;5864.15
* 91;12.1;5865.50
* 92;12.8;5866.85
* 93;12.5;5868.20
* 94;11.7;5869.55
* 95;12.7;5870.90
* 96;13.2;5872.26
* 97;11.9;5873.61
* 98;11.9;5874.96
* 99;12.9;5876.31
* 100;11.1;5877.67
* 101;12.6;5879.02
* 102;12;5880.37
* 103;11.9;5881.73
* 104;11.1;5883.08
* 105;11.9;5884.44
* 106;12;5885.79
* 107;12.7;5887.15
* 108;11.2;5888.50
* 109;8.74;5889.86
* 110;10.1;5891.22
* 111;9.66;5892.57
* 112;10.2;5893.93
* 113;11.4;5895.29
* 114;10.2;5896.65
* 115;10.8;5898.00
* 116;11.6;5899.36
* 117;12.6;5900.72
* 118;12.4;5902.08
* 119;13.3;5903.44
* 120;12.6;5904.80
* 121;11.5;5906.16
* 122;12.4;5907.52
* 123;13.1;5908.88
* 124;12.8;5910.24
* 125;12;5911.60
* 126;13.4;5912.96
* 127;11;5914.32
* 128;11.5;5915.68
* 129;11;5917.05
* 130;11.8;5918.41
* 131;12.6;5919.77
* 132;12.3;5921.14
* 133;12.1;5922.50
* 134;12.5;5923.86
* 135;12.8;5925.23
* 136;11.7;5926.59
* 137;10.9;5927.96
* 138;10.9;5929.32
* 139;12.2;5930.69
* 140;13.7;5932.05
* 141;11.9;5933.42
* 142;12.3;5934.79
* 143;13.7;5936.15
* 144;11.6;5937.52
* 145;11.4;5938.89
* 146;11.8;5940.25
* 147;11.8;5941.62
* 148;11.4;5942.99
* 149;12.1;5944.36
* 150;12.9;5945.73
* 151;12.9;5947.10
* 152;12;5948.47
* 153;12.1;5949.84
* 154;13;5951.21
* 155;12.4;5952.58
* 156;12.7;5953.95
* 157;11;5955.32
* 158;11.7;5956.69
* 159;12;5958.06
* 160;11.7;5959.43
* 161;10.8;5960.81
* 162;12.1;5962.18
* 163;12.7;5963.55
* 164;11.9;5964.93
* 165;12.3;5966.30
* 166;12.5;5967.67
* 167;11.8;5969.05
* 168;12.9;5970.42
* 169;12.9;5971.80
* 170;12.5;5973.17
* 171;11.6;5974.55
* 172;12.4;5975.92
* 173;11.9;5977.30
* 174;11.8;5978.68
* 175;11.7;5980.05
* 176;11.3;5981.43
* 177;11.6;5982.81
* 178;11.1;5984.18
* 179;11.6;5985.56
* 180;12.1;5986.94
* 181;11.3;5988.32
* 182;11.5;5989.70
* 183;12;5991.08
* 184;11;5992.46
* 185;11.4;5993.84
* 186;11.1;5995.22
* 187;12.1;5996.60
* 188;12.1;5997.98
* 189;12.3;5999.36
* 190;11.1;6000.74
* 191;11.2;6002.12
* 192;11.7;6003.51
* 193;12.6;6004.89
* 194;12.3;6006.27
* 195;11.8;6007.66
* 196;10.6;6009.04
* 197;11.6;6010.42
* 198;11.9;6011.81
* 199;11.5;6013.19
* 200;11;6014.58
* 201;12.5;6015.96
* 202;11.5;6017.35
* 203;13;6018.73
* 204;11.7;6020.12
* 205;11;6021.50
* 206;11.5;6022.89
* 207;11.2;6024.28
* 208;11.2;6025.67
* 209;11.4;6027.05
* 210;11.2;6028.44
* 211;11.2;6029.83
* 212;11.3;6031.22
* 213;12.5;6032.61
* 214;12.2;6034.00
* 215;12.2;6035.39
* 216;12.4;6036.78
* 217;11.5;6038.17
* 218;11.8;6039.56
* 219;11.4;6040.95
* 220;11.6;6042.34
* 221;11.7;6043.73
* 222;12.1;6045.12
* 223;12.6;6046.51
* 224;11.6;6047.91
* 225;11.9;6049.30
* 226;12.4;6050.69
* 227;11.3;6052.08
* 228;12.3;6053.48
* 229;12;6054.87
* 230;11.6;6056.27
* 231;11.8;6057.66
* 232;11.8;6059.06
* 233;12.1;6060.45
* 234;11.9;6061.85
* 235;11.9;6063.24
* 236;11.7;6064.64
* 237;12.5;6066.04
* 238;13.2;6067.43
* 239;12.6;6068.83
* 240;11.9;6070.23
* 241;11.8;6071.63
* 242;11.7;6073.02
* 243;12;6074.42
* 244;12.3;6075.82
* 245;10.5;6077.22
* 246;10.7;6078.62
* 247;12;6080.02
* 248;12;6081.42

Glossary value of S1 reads 0.7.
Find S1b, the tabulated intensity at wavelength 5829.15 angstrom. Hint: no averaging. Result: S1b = 13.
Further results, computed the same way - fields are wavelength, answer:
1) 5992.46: 11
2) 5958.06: 12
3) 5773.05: 13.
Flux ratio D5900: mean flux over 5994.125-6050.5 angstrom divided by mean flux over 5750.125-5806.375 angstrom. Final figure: 1.0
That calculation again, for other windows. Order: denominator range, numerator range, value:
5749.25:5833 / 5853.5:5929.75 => 0.98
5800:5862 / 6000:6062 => 0.97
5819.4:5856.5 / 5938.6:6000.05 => 0.98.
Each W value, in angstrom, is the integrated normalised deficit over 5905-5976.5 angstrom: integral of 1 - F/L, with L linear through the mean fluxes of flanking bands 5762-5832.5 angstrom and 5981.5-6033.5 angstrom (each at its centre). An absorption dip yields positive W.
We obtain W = -2.20 angstrom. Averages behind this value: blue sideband 12.1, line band 12.1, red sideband 11.6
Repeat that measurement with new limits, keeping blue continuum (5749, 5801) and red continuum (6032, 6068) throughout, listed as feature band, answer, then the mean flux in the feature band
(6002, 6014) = 0.29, 11.7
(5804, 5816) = -0.23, 12.2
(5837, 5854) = -0.18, 12.1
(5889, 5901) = 1.45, 10.5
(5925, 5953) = -0.40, 12.2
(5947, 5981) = -0.36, 12.1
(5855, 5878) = -0.23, 12.1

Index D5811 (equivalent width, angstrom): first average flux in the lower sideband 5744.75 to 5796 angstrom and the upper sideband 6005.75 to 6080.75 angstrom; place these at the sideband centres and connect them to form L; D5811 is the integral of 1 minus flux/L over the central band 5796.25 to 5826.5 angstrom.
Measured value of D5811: -0.5 angstrom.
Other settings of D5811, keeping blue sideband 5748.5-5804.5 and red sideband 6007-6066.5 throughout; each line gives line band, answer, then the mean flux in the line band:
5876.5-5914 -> 0.5 angstrom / 11.7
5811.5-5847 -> -1.3 angstrom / 12.3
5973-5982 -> 0.0 angstrom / 11.9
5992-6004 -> 0.2 angstrom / 11.6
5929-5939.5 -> -0.4 angstrom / 12.3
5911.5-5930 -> -0.1 angstrom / 11.9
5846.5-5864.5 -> 0.0 angstrom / 11.9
